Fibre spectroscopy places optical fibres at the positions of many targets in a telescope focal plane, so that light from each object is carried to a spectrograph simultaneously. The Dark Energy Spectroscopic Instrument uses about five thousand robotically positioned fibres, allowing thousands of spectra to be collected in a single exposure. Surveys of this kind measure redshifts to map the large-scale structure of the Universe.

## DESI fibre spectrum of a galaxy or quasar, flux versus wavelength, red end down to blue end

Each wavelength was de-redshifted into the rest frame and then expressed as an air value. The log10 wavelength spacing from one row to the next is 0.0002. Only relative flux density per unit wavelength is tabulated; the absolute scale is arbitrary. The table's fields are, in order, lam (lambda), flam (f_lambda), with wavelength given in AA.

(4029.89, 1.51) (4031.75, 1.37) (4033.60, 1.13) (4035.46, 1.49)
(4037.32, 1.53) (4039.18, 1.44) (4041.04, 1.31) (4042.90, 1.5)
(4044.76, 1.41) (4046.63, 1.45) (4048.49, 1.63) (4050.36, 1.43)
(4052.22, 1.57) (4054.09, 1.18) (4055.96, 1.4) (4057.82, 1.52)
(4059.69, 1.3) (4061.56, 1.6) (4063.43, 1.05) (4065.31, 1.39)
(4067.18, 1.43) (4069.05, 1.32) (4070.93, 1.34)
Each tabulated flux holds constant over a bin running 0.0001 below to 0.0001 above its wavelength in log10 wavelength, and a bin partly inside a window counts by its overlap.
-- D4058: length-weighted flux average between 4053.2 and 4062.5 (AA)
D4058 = 1.4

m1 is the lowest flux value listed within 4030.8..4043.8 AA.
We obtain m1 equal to 1.13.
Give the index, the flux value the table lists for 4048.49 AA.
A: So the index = 1.63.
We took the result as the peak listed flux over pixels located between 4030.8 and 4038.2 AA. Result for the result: 1.53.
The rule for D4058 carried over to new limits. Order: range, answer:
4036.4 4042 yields 1.43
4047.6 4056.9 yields 1.44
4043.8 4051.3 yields 1.48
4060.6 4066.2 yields 1.34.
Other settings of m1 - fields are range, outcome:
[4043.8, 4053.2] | 1.41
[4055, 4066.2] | 1.05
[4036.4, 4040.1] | 1.44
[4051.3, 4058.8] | 1.18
